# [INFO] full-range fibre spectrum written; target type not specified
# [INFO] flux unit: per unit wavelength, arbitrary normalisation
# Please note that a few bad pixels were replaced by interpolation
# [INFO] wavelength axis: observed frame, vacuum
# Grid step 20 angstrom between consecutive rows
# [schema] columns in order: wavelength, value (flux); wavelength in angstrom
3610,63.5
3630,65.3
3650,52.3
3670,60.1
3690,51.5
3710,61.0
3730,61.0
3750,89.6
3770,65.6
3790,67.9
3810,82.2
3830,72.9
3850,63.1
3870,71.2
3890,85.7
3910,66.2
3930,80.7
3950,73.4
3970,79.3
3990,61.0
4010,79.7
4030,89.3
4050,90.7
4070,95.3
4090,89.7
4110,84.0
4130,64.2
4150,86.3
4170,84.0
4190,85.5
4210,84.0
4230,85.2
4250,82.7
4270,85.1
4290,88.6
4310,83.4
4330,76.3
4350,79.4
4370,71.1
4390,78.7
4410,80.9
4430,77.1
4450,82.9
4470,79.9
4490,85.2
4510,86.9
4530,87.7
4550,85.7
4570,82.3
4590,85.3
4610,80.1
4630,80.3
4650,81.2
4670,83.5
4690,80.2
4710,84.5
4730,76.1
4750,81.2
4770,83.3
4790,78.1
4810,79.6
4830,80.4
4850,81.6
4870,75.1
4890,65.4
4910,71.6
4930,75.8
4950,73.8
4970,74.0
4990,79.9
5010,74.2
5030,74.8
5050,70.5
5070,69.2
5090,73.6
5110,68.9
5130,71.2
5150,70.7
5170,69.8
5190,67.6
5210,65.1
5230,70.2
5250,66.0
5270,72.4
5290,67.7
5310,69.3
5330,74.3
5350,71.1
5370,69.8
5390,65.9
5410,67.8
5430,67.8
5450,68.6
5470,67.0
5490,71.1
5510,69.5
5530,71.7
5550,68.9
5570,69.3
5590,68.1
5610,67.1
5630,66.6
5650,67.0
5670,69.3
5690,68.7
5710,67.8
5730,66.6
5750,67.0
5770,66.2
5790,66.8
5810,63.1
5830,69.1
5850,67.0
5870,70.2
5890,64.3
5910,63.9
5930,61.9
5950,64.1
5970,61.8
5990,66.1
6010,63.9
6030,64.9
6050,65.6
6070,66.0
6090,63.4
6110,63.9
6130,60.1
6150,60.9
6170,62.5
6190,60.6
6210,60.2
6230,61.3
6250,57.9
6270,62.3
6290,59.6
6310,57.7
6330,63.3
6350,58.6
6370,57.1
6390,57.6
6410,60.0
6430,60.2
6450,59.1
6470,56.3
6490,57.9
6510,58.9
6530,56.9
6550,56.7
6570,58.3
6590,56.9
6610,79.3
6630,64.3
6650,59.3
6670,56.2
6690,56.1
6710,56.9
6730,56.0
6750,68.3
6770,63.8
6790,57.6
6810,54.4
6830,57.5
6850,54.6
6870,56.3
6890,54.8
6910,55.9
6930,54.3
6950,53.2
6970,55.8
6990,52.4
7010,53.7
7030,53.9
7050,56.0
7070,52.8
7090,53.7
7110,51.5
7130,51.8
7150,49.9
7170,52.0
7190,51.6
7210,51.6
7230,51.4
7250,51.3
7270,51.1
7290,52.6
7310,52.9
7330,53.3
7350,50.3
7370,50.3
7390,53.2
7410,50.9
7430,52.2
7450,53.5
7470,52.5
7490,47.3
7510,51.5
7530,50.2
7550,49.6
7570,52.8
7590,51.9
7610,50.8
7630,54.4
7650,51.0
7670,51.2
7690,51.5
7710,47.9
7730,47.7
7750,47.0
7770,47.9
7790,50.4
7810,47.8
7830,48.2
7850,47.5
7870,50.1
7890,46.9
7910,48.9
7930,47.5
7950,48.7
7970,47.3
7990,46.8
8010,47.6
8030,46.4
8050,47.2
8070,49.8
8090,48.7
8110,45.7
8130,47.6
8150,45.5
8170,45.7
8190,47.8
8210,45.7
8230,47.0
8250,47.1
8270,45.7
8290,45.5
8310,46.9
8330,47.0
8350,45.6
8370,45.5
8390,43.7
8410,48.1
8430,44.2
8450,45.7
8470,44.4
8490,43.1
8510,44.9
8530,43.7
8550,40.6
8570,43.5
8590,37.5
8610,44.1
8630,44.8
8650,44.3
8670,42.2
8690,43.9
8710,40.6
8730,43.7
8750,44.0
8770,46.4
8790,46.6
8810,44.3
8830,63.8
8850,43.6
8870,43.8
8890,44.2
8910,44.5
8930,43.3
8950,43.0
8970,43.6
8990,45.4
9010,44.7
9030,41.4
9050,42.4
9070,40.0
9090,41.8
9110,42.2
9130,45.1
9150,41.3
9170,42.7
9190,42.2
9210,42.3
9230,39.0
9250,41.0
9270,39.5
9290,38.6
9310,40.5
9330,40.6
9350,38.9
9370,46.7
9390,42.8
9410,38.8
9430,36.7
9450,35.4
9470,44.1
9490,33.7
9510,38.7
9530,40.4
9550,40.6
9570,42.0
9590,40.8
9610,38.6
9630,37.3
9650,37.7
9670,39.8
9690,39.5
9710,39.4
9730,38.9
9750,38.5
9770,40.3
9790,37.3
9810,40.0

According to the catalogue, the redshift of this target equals 0.006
